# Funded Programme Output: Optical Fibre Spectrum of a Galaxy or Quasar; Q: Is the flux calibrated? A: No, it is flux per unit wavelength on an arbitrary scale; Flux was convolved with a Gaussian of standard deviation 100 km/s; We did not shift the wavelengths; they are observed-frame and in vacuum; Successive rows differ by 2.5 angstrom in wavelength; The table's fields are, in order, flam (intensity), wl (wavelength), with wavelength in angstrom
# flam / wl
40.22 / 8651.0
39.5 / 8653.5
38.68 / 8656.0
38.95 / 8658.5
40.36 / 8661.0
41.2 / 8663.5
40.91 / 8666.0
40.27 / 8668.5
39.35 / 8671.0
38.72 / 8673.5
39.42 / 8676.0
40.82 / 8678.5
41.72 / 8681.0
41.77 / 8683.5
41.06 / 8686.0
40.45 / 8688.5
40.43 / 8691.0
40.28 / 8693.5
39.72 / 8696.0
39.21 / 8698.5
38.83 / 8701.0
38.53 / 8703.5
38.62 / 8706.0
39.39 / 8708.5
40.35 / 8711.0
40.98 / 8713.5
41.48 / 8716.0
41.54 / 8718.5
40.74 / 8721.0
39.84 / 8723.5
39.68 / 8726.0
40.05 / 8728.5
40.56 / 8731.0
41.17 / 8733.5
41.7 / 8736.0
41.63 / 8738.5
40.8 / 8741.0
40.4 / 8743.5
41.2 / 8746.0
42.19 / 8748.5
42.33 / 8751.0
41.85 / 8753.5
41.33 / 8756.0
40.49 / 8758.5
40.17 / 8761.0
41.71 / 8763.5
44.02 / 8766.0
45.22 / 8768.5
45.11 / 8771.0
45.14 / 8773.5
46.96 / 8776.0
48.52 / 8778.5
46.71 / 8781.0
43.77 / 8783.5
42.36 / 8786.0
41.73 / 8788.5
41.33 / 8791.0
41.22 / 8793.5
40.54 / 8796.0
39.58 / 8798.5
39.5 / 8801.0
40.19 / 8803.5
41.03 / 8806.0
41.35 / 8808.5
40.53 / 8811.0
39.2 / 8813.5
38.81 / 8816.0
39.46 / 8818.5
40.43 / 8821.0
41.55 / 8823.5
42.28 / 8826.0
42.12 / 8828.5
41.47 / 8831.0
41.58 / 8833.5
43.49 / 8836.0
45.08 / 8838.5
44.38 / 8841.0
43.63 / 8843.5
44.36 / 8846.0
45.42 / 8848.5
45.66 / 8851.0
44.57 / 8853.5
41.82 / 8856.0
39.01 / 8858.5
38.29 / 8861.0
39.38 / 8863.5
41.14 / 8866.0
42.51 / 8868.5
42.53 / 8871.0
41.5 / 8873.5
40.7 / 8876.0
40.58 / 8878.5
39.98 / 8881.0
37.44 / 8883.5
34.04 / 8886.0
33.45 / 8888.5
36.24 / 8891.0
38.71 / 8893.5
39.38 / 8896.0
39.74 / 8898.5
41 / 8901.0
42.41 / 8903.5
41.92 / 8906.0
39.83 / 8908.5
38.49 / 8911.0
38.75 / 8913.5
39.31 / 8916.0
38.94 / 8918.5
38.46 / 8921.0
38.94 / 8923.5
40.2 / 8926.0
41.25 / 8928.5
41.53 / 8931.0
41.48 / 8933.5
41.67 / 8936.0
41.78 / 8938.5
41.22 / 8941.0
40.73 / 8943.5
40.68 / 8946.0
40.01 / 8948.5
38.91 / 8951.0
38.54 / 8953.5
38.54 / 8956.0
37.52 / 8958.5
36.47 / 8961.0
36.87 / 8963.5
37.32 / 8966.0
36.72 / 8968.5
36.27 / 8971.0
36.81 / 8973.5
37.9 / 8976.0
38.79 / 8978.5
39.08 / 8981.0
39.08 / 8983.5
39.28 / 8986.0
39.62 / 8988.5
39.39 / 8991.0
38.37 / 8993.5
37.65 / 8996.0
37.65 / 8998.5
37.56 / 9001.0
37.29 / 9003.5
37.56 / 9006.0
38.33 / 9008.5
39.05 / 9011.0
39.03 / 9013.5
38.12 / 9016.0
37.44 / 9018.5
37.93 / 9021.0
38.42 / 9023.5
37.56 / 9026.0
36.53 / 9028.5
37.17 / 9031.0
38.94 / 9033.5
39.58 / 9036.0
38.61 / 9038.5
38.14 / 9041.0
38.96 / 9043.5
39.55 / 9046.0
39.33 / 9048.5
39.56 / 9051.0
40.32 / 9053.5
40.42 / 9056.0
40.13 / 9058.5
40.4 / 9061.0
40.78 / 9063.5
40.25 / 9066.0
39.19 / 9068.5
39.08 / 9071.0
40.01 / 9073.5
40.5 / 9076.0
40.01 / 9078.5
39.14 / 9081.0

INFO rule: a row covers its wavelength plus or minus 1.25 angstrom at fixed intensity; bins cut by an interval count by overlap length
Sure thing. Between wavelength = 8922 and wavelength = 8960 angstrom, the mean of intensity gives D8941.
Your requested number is 40.2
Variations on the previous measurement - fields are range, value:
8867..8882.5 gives 41.2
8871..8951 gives 39.7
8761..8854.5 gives 42.7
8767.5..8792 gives 44.7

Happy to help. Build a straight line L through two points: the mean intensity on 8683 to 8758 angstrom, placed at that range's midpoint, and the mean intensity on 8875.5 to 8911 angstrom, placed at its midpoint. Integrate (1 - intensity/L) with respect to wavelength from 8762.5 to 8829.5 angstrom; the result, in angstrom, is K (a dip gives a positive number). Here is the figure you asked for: -4.00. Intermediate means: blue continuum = 40.6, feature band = 42.2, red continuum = 38.9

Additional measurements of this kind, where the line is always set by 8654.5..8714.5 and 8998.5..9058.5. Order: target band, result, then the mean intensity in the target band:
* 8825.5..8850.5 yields -2.6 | 43.5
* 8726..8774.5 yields -2.6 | 41.9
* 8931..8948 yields -1.0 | 41.2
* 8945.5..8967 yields 0.3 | 38.2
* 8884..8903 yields 0.7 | 37.7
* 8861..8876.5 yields -0.7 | 41.1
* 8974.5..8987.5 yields 0.0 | 38.8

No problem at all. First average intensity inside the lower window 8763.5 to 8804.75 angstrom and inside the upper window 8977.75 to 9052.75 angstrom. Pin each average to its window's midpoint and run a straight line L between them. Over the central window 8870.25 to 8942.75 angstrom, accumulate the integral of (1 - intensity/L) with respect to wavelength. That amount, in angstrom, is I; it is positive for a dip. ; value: 1.8 angstrom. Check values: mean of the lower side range 43.2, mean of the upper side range 38.5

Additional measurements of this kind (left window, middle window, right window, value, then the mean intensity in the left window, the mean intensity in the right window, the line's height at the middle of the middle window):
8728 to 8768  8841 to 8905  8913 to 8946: 0.15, 41.4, 40.4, 40.7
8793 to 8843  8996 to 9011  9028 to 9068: 0.72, 41.2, 39.3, 39.7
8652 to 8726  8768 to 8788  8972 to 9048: -2.90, 40.1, 38.3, 39.6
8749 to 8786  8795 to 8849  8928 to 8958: 1.40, 43.7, 40.4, 42.7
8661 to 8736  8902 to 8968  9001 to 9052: -1.33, 40.3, 38.3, 38.9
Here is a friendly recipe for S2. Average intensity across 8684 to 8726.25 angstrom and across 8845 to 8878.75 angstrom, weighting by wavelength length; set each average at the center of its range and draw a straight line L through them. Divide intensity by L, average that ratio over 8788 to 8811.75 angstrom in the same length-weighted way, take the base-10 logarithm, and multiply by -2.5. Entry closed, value 0.02 mag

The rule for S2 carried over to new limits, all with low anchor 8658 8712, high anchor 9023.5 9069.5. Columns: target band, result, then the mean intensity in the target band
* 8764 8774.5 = -0.12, 44.6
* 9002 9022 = 0.03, 38.1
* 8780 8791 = -0.09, 43.3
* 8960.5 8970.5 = 0.07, 36.8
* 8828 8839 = -0.08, 42.6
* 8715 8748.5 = -0.03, 40.9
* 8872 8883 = -0.03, 40.5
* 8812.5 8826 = -0.01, 40.1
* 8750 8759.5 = -0.04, 41.5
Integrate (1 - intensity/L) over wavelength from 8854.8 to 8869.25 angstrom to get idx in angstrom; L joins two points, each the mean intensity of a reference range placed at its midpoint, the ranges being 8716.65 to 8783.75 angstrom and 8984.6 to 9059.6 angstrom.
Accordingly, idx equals 0.2 angstrom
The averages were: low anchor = 42.4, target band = 40.3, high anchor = 38.6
